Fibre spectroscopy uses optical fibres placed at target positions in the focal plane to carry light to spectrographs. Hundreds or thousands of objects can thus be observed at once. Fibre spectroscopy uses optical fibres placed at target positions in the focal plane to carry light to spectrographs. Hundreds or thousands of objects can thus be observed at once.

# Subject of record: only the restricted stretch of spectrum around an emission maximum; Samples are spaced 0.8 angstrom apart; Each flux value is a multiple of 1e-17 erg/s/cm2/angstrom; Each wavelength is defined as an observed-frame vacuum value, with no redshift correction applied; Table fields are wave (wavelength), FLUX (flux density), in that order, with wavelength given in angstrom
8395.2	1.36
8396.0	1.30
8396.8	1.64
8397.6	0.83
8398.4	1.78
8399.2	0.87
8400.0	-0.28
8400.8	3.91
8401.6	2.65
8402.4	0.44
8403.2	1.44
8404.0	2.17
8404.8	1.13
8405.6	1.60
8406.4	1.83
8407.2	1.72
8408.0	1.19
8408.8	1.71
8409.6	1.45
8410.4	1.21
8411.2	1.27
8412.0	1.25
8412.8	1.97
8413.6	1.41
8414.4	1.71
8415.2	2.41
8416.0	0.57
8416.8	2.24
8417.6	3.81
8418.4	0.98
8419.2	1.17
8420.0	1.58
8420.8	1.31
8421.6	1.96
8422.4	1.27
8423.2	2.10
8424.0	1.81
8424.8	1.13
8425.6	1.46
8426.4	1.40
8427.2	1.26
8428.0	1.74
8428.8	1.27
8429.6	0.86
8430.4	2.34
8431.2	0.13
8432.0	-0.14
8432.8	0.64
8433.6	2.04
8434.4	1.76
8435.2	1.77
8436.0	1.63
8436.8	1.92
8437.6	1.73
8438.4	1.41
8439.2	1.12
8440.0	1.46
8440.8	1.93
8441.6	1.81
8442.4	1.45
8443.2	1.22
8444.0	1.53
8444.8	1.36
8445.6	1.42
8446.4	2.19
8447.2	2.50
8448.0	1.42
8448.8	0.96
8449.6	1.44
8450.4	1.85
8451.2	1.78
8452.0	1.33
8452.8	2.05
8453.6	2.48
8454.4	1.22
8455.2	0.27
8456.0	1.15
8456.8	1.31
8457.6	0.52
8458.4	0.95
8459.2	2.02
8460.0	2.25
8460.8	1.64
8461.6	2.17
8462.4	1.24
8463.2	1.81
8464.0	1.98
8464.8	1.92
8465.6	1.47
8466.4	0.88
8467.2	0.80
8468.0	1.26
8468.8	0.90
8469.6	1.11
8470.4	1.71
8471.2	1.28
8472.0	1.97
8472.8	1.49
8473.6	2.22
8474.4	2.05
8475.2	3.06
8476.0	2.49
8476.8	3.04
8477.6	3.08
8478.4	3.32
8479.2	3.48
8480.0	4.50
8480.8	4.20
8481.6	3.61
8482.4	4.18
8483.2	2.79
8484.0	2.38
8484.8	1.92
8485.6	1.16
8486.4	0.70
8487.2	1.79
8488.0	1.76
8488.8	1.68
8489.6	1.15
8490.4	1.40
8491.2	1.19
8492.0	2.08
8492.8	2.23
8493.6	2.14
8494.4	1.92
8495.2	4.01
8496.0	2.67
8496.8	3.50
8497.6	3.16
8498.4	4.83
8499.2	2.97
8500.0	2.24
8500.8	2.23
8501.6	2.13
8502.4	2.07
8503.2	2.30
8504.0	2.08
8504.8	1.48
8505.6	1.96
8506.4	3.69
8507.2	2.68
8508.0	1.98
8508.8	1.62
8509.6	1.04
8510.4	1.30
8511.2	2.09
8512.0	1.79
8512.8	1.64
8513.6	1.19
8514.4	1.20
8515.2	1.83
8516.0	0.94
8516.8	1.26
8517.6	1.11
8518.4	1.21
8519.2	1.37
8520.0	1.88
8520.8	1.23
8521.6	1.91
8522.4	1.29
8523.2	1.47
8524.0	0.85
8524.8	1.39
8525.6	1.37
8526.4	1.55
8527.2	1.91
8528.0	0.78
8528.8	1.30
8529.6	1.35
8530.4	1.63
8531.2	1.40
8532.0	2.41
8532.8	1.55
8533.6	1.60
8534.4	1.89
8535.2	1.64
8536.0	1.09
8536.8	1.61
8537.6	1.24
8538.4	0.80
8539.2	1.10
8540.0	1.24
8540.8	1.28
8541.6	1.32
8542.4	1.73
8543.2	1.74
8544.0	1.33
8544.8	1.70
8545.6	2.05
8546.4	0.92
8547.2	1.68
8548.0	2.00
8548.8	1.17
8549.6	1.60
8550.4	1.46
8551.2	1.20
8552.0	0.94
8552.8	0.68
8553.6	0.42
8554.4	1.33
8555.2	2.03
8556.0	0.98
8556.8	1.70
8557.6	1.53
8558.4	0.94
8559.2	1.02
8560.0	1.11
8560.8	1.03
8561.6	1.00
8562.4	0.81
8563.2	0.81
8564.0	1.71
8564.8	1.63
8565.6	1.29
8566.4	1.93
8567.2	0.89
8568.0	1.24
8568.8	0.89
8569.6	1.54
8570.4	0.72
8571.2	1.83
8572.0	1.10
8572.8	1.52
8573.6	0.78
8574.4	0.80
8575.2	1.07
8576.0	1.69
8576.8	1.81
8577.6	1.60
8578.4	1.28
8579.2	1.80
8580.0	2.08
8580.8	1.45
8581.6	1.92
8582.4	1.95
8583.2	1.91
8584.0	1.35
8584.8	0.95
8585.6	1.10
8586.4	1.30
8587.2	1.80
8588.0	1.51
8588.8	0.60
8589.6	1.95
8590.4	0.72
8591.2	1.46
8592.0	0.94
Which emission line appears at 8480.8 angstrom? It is [S II]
